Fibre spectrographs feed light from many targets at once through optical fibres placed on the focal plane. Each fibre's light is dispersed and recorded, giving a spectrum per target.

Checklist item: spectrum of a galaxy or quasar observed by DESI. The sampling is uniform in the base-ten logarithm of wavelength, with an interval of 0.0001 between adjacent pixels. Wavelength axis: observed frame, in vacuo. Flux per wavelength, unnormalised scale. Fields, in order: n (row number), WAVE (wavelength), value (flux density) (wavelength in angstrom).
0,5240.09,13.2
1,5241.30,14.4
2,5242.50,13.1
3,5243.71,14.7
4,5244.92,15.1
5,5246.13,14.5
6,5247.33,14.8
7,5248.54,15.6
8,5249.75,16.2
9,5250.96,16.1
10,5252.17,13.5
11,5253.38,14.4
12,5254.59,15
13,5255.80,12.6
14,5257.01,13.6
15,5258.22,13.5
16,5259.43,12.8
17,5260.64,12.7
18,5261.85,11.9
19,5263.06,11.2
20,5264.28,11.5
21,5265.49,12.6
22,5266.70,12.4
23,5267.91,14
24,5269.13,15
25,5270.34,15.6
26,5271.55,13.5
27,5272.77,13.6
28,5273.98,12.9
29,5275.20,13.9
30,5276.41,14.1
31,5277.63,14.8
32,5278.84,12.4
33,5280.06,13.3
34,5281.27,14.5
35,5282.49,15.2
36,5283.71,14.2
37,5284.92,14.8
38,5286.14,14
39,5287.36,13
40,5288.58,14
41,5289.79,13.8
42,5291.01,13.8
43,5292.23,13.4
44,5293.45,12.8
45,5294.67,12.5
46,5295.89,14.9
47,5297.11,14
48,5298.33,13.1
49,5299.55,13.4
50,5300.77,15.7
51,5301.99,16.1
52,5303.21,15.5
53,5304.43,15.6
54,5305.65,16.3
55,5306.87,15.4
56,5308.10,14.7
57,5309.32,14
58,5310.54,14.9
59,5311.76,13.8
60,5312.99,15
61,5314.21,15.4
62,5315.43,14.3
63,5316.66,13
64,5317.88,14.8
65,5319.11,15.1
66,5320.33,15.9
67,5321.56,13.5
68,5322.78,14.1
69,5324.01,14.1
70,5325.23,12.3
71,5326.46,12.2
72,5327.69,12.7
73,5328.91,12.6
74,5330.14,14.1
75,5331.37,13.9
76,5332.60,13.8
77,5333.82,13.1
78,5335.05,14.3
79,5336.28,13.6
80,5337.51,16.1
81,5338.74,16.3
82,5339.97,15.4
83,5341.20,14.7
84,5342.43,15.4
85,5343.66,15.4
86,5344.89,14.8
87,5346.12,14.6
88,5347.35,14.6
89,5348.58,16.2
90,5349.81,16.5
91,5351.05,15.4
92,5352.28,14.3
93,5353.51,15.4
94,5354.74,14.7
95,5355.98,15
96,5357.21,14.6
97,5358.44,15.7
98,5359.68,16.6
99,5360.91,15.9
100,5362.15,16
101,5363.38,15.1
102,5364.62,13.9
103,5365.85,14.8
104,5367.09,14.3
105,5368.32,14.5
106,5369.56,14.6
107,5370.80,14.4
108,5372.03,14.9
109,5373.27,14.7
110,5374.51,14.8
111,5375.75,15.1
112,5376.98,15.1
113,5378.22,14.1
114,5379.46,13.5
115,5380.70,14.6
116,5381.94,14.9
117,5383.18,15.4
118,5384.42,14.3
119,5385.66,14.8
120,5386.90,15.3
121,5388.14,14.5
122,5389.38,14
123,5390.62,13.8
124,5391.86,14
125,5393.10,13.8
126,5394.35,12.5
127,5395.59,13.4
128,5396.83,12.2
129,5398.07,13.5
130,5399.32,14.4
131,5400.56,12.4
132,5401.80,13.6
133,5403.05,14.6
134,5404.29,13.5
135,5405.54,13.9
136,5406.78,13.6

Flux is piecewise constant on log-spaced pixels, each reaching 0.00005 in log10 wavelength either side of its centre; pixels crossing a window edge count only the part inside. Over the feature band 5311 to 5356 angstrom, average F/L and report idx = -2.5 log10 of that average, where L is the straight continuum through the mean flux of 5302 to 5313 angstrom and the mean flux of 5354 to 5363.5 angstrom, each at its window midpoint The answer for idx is 0.06 mag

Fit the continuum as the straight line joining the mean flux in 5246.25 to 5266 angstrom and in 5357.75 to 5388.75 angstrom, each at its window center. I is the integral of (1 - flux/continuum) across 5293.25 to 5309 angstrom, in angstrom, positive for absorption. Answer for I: -0.6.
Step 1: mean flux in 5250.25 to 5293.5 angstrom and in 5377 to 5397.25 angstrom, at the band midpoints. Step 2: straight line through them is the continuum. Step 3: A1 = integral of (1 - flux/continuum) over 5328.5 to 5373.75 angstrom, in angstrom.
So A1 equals -3.0 angstrom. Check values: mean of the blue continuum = 13.6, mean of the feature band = 14.9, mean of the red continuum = 14.1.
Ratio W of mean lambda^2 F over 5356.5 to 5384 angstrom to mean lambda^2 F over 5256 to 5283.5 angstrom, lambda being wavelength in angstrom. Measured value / 1.15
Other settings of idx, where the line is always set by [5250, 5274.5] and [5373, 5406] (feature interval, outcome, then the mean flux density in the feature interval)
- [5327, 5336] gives 0.02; 13.5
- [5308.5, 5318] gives -0.05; 14.4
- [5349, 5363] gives -0.11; 15.5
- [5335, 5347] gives -0.09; 15.1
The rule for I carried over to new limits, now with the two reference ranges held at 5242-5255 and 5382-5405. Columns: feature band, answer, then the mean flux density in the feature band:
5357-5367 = -0.84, 15.3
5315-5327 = 0.36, 13.9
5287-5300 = 0.90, 13.5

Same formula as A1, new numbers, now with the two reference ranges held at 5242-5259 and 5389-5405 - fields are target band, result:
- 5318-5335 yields 0.3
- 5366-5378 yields -0.9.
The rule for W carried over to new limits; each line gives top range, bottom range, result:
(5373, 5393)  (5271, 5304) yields 1.08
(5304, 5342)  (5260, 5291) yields 1.08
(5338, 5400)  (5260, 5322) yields 1.08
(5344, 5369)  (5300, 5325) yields 1.04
